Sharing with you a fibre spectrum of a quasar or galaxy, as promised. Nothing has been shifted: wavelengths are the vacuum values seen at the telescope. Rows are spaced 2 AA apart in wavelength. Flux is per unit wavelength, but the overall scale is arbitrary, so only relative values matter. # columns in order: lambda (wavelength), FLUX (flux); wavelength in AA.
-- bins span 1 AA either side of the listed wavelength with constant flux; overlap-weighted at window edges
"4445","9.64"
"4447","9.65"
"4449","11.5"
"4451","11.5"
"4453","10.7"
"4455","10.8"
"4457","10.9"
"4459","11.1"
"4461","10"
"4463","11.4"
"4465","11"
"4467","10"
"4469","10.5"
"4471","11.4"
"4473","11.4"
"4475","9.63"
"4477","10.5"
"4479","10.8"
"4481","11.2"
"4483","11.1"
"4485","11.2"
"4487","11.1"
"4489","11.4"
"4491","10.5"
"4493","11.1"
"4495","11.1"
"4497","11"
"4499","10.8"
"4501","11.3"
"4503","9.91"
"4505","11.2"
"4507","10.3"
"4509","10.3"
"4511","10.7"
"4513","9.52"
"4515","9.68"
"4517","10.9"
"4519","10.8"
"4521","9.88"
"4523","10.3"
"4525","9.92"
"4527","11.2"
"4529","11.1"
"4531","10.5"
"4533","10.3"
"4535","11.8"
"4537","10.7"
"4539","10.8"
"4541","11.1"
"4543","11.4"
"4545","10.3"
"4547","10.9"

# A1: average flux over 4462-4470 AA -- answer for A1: 10.7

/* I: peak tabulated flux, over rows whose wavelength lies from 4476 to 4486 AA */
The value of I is 11.2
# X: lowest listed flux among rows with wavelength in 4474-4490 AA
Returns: 9.63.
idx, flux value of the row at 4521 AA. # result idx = 9.88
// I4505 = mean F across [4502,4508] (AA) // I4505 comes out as 10.5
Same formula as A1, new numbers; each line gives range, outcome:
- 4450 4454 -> 11.1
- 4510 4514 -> 10.1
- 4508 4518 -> 10.2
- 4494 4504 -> 10.8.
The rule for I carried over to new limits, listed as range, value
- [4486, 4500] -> 11.4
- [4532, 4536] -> 11.8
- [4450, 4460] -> 11.5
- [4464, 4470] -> 11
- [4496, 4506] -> 11.3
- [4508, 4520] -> 10.9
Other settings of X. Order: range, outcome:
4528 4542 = 10.3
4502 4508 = 9.91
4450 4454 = 10.7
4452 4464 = 10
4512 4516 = 9.52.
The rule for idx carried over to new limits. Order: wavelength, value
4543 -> 11.4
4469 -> 10.5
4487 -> 11.1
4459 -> 11.1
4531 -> 10.5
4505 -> 11.2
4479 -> 10.8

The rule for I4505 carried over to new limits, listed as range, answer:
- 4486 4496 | 11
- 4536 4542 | 10.9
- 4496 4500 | 10.9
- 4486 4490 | 11.2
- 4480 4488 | 11.1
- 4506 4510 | 10.3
